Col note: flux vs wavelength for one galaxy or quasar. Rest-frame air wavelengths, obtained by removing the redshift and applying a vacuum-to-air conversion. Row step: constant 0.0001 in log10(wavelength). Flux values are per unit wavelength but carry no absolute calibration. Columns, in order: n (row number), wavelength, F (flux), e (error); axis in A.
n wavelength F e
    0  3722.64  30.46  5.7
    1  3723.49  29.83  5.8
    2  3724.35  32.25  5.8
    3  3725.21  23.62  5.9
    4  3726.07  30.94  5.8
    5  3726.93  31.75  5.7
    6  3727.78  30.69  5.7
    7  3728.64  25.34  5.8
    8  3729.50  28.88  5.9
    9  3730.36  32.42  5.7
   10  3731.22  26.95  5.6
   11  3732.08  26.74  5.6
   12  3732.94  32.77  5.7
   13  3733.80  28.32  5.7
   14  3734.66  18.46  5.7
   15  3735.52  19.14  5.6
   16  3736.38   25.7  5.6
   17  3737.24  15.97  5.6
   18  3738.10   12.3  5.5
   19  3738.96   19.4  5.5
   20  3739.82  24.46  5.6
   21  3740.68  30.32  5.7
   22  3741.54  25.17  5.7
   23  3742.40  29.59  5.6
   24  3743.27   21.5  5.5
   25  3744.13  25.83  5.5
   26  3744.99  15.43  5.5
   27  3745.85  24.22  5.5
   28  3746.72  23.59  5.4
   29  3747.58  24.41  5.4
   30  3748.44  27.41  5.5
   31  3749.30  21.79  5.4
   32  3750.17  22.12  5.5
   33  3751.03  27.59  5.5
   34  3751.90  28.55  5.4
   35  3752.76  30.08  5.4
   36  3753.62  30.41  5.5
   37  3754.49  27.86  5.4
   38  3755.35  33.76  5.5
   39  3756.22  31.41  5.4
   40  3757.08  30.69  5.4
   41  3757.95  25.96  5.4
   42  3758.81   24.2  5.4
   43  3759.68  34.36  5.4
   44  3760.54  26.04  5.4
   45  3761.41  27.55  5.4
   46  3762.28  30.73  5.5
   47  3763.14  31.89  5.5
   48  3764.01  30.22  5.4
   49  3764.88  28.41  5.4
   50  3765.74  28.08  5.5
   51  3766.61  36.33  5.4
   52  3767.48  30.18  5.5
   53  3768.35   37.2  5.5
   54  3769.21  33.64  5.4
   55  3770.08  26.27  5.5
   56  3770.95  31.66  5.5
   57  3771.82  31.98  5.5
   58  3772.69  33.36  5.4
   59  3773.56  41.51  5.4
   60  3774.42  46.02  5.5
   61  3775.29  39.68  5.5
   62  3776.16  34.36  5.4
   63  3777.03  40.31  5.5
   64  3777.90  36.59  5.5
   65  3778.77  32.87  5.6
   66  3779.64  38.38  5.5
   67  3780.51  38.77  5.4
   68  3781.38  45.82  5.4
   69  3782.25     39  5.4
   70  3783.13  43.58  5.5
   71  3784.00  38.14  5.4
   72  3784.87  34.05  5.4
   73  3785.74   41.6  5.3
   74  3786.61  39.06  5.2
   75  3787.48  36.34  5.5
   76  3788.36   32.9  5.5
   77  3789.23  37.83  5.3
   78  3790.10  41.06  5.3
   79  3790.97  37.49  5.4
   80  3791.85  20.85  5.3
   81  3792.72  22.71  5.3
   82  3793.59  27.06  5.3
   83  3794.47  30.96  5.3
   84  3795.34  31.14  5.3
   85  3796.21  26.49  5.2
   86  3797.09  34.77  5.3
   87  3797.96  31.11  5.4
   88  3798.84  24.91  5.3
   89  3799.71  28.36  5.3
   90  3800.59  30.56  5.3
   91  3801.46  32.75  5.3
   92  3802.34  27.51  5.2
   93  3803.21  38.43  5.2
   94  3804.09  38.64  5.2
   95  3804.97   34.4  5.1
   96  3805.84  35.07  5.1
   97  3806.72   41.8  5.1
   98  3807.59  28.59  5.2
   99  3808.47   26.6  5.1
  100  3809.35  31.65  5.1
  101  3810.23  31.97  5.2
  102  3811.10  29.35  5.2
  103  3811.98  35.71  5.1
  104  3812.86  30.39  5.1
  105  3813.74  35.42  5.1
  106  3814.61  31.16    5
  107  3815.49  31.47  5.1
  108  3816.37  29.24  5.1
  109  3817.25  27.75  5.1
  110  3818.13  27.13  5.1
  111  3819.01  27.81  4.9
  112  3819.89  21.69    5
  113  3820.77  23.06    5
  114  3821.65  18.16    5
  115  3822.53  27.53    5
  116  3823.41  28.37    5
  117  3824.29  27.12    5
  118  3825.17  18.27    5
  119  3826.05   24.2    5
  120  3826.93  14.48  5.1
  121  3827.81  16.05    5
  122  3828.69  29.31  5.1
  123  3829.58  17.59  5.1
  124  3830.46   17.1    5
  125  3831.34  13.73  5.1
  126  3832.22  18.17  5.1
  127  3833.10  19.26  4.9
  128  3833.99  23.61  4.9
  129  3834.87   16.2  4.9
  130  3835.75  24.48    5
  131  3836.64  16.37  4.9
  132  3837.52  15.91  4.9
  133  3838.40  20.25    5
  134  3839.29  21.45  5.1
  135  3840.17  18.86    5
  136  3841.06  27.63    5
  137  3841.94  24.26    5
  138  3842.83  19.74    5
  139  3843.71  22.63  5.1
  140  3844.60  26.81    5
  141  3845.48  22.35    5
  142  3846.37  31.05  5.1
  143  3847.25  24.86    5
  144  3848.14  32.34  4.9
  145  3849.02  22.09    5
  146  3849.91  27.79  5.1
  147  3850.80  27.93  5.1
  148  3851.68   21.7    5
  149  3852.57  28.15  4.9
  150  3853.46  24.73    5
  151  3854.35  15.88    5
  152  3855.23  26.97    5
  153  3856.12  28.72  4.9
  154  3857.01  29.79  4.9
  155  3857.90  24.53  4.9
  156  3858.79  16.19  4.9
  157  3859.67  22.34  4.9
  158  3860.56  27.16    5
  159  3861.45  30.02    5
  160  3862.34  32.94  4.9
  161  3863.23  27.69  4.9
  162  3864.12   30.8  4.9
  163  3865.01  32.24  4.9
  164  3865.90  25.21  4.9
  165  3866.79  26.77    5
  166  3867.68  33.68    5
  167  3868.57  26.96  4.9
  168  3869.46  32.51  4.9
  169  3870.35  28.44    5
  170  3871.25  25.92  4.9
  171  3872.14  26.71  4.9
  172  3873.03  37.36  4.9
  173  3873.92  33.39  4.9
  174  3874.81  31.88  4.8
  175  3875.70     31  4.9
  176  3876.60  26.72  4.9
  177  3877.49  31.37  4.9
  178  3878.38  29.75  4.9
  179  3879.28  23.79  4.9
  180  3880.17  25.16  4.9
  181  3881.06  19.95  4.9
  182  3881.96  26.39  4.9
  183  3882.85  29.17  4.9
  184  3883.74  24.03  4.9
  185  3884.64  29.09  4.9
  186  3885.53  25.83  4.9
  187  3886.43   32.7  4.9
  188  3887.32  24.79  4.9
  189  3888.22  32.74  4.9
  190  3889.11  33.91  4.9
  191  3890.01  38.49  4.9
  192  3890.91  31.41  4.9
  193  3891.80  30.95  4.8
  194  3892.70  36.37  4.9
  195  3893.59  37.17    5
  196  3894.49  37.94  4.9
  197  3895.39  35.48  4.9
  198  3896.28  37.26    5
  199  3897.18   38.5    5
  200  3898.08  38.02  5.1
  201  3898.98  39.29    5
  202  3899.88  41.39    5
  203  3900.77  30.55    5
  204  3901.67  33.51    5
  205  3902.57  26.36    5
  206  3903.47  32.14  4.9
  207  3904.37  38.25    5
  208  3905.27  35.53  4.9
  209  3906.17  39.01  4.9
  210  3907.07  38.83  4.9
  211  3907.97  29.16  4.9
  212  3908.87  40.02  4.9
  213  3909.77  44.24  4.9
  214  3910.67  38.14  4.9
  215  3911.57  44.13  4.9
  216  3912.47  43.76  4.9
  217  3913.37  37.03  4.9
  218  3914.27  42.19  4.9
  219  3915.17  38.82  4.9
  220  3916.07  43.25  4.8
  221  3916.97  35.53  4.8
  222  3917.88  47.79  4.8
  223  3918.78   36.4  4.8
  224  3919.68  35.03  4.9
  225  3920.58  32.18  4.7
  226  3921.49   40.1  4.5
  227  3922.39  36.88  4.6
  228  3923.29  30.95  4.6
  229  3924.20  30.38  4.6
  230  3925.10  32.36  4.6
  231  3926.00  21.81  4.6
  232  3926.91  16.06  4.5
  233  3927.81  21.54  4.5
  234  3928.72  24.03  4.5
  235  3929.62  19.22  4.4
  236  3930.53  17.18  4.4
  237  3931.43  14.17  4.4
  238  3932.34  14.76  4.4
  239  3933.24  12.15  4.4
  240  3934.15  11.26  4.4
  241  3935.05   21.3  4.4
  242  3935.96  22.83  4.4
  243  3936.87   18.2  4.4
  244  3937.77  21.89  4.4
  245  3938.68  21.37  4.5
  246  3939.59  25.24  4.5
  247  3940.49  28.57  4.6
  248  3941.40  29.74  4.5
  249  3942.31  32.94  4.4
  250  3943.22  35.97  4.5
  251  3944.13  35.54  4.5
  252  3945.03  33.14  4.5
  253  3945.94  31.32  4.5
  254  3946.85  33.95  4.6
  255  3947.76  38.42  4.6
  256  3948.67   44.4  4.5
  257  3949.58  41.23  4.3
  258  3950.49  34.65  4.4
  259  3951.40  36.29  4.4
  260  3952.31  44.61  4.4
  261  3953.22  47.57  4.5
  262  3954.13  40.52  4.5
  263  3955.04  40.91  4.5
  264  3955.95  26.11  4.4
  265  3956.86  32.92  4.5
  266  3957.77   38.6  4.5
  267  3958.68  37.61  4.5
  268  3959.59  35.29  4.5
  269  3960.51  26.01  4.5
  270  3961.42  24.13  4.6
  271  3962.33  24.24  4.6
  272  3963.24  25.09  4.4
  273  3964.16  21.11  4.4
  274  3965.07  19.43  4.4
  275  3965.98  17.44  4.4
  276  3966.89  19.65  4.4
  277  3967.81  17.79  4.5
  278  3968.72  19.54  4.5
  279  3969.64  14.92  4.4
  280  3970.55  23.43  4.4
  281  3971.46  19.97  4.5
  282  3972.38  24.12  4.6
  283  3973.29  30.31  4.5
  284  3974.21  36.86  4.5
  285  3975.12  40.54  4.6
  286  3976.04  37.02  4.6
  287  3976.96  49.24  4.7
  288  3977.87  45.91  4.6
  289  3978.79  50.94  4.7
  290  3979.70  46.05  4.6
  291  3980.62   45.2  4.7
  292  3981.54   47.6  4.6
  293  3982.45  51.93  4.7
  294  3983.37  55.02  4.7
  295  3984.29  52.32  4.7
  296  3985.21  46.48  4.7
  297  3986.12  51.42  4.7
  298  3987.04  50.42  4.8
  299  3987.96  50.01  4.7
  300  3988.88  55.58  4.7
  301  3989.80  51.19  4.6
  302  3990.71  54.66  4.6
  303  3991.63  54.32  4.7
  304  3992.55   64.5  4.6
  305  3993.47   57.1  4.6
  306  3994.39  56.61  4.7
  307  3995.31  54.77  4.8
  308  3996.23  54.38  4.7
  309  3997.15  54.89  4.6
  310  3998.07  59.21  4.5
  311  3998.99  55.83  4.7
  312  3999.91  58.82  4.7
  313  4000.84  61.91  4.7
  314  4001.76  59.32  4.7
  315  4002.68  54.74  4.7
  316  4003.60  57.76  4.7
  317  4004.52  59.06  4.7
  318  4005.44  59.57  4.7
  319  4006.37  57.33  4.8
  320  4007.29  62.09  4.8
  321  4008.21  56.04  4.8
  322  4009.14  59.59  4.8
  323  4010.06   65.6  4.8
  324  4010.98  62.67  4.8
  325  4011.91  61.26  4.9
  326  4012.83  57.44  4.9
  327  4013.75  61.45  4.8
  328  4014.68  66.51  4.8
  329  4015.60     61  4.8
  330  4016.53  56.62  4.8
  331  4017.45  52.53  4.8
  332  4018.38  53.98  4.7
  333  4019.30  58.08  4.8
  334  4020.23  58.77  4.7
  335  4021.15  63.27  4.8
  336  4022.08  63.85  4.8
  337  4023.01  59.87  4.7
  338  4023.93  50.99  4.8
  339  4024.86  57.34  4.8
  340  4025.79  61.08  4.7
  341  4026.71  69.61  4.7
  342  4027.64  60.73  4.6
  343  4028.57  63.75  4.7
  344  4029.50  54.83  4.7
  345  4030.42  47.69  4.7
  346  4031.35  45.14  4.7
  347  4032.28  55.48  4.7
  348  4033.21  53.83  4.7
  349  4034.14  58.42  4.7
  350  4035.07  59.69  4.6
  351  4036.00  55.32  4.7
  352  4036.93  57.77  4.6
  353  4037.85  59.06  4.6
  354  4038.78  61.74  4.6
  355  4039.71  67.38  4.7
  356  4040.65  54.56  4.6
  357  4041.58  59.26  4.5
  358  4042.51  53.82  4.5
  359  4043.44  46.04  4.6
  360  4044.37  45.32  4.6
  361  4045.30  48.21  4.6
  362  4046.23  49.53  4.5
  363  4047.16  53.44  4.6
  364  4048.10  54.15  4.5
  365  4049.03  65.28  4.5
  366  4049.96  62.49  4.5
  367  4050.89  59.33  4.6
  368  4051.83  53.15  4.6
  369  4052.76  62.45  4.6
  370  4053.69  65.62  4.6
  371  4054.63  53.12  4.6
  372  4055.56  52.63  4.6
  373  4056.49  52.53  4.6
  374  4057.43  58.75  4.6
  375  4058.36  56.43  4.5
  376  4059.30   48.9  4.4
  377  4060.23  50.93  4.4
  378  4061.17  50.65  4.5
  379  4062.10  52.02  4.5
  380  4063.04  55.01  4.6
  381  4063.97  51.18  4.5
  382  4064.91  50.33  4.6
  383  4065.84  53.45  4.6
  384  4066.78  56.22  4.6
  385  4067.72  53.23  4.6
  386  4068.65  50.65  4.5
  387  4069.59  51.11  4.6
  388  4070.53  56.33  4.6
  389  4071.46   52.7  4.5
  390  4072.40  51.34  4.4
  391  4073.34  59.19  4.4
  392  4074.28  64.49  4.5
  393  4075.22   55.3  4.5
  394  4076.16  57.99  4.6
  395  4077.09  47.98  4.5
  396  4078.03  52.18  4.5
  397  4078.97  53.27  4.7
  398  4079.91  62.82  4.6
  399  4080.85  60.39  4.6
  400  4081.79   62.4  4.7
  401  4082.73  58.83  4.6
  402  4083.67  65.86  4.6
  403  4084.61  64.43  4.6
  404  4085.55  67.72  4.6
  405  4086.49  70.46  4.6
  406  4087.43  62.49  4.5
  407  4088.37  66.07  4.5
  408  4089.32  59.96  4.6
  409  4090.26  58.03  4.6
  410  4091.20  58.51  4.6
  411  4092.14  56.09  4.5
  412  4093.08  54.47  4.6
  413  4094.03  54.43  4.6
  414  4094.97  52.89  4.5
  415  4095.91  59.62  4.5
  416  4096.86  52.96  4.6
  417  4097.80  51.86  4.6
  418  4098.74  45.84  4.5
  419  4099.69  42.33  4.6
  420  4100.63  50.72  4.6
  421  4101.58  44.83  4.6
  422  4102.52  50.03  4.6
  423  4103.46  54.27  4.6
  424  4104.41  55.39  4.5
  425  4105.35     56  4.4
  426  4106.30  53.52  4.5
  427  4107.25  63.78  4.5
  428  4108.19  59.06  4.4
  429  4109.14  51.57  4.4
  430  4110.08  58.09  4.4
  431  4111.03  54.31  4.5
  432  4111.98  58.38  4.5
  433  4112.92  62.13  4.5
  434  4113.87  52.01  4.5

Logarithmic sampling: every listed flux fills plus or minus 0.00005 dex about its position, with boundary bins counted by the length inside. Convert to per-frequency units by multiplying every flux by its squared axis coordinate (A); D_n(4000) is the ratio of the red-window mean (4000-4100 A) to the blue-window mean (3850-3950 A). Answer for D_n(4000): 2.02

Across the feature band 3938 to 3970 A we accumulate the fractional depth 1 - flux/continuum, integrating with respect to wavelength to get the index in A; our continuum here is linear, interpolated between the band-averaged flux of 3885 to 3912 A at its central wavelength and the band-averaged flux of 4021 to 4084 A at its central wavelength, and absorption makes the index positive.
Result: 8.9 A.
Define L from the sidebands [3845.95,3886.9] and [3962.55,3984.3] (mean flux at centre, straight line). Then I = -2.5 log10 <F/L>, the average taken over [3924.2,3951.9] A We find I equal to 0.19 mag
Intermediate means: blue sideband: 27.6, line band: 26.5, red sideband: 33.3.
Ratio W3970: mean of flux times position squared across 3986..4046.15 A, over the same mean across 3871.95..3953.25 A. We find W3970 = 1.89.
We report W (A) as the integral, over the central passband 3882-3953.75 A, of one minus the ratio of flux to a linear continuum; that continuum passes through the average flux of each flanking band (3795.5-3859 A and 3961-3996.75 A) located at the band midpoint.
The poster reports 4.0 A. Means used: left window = 26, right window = 40.1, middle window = 32.4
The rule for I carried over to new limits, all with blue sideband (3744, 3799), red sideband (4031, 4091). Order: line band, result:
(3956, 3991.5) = 0.32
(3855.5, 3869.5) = 0.39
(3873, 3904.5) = 0.30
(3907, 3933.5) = 0.36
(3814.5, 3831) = 0.45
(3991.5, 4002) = -0.13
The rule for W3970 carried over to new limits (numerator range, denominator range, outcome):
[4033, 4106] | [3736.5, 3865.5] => 2.26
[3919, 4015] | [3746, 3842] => 1.46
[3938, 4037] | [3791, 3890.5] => 1.86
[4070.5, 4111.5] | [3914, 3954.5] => 2.01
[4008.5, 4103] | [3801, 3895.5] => 2.31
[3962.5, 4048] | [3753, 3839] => 1.89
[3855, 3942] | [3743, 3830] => 1.05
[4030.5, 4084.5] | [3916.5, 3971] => 2.06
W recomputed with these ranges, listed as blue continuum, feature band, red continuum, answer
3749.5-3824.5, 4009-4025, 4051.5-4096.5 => -2.4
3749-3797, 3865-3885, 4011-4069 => 6.4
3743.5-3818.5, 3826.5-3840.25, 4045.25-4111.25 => 6.5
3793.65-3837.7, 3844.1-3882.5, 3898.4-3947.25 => 1.8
